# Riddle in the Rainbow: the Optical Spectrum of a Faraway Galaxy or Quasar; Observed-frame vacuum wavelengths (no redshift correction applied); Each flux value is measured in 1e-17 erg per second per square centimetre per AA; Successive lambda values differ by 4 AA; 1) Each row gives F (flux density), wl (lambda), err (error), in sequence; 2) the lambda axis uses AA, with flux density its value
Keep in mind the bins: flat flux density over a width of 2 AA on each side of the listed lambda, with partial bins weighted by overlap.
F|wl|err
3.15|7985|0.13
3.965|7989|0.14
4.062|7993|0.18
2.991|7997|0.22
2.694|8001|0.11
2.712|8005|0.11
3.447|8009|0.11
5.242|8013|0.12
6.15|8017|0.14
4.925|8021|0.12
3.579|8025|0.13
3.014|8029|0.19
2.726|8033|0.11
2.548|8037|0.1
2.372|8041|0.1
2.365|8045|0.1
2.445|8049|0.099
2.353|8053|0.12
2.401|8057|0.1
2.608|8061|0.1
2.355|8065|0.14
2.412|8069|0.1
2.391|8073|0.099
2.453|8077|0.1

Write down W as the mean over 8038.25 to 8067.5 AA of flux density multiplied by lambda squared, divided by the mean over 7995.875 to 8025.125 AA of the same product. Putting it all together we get 0.61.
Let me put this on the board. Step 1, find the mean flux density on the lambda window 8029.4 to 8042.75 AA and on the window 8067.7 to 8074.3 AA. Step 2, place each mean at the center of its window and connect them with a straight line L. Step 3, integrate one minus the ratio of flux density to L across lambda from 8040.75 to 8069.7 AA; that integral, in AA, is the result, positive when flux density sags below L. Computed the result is 0.9 AA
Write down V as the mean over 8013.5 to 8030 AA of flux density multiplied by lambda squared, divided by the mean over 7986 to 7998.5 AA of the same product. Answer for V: 1.26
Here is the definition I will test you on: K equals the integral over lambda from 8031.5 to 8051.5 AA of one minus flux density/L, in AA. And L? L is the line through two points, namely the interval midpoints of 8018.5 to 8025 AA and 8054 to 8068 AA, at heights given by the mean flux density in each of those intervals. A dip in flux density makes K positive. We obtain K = 5.8 AA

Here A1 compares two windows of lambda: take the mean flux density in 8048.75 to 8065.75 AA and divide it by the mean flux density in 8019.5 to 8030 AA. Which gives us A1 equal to 0.63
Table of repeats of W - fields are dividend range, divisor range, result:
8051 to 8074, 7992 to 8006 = 0.80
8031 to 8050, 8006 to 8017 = 0.56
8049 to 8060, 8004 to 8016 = 0.60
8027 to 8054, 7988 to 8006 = 0.79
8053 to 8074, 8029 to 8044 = 0.94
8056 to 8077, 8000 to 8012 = 0.78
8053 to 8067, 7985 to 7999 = 0.69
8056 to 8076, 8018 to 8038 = 0.70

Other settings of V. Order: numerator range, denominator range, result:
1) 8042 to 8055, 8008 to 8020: 0.47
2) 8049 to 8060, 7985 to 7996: 0.65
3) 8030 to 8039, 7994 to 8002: 0.90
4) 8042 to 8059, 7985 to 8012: 0.72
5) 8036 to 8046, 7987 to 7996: 0.63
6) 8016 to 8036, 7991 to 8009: 1.24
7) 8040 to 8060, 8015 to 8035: 0.59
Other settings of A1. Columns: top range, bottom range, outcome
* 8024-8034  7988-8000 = 0.87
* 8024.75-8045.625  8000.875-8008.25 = 0.96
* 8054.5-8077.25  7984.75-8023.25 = 0.61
